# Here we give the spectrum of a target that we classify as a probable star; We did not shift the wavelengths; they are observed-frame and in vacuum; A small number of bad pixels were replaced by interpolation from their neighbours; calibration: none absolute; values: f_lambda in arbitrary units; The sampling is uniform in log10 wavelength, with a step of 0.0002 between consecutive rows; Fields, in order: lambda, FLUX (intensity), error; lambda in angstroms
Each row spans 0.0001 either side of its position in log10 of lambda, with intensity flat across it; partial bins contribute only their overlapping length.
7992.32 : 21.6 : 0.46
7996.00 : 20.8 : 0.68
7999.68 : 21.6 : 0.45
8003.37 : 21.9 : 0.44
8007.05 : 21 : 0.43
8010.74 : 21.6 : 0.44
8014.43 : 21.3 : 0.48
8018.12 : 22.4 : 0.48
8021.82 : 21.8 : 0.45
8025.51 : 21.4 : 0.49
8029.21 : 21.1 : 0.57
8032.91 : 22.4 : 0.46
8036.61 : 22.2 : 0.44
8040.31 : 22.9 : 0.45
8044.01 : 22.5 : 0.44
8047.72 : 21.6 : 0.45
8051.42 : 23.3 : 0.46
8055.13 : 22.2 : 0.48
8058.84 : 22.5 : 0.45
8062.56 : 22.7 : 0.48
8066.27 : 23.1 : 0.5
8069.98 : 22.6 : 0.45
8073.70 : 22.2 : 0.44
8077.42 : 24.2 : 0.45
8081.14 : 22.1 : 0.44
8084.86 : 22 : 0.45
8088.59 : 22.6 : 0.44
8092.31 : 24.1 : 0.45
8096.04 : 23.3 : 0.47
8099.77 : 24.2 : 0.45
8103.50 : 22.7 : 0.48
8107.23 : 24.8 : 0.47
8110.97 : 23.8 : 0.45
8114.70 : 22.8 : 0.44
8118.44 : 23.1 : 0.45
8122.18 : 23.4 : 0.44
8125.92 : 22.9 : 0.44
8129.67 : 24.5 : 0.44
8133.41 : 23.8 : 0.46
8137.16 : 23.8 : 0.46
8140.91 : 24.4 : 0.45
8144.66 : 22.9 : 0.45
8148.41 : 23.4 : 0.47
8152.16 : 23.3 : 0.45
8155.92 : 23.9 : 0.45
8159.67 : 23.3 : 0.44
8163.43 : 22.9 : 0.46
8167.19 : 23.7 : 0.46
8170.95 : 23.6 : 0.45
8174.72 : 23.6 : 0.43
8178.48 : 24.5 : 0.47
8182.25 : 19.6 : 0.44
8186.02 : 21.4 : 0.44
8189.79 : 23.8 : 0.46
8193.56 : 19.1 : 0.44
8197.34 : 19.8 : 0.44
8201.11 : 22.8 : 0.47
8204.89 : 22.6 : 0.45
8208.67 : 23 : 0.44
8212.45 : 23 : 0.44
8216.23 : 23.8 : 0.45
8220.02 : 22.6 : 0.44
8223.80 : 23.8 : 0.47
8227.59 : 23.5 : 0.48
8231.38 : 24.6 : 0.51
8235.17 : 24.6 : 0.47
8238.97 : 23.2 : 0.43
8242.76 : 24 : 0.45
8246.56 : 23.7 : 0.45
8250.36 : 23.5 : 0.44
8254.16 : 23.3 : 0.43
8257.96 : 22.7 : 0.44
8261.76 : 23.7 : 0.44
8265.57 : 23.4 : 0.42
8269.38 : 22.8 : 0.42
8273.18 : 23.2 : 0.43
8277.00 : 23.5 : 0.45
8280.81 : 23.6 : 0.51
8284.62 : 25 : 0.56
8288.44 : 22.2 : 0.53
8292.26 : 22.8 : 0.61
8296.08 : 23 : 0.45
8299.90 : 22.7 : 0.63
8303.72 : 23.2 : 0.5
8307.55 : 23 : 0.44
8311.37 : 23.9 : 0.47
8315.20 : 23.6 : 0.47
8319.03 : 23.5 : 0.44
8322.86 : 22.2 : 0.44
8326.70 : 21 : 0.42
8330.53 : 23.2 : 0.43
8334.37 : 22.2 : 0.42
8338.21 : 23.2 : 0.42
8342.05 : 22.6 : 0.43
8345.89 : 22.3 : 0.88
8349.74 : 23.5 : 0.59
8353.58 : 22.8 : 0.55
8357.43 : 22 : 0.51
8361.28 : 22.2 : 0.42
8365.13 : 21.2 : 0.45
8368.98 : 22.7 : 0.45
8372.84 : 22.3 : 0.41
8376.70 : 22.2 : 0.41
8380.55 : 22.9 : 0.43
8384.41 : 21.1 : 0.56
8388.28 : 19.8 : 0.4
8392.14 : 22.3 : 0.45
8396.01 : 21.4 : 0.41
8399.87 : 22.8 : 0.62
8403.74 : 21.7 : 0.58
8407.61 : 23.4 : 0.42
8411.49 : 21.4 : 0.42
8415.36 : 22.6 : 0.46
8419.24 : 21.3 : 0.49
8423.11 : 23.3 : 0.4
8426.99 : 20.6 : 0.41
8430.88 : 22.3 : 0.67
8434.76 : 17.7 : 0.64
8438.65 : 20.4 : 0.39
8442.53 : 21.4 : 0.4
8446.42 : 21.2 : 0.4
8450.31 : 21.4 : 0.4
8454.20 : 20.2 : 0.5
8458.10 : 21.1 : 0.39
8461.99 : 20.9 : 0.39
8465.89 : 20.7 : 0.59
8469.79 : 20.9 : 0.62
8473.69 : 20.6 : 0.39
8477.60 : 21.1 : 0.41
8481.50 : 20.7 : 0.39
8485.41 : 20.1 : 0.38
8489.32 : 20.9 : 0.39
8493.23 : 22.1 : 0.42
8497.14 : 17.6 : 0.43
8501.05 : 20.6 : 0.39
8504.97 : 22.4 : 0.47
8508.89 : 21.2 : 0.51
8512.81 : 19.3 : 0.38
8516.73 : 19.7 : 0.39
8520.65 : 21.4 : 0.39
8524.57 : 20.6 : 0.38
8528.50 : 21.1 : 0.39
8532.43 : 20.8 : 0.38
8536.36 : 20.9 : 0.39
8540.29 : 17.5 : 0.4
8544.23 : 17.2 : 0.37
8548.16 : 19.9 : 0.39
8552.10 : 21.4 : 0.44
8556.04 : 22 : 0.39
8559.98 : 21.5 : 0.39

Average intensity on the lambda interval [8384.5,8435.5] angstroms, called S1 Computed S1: 21.7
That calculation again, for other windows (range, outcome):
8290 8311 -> 23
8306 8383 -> 22.6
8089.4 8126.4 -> 23.5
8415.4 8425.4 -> 22.3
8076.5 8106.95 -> 23.2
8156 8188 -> 22.9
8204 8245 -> 23.5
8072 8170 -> 23.4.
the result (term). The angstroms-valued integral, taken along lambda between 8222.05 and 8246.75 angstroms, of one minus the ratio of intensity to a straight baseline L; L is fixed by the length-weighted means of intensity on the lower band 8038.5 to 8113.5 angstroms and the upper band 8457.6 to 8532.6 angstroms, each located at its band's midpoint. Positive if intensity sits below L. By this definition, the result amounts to -2.0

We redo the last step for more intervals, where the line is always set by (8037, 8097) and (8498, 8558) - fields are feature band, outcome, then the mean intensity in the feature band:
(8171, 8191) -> -0.4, 22.6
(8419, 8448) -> -0.2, 21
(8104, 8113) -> -0.6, 24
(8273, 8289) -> -1.5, 23.6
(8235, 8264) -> -2.3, 23.5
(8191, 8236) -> -1.6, 22.7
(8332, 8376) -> -2.5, 22.5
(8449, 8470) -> -0.1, 20.8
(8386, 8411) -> -1.0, 21.9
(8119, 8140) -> -1.2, 23.7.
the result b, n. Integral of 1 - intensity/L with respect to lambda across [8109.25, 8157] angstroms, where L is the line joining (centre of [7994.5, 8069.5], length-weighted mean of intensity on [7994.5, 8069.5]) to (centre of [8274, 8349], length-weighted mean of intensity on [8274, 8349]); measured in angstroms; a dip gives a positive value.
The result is -2.5 angstroms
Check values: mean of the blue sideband 22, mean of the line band 23.5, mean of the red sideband 23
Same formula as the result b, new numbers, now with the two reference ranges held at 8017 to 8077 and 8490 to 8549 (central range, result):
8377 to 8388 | -0.5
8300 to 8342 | -3.6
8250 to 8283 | -3.0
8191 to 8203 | 0.5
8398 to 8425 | -2.2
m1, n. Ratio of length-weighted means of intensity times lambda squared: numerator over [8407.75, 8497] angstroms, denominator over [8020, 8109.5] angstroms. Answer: 1.02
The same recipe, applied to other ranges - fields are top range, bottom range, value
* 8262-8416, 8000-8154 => 1.06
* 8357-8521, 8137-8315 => 0.96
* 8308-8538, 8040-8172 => 1.00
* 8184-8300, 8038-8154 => 1.03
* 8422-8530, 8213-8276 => 0.93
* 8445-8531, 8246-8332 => 0.94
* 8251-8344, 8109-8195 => 1.03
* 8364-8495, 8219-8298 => 0.95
